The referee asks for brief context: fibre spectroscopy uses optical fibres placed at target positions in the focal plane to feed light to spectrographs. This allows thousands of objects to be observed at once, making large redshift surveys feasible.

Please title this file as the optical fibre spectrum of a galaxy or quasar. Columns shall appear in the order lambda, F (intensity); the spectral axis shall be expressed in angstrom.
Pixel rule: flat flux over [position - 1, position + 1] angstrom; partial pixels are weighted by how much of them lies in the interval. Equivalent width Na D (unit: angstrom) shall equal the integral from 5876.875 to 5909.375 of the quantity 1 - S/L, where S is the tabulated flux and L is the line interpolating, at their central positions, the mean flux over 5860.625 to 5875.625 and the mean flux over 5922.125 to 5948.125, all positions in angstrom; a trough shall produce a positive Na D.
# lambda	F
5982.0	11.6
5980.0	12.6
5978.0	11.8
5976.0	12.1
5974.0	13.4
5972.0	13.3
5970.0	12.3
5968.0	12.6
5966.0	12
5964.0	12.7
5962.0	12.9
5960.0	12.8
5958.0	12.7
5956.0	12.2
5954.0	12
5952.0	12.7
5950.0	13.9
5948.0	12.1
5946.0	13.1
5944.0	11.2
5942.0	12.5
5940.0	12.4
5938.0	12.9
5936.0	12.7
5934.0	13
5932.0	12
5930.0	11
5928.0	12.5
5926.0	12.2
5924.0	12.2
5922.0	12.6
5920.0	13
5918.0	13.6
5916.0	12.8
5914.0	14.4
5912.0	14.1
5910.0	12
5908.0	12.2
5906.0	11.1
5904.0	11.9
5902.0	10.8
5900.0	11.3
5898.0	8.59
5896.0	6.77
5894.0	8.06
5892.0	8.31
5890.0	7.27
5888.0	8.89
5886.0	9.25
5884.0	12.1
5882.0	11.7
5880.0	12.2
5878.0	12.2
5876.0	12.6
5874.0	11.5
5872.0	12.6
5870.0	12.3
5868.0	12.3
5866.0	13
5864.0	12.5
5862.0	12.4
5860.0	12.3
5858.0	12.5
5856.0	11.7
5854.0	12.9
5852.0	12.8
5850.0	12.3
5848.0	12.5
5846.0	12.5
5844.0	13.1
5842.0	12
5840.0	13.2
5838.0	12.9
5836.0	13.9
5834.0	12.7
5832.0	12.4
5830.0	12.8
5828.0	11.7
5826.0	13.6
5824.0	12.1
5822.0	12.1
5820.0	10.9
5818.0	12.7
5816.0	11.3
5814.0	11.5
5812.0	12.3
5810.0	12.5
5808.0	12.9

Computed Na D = 5.68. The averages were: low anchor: 12.4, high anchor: 12.3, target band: 10.2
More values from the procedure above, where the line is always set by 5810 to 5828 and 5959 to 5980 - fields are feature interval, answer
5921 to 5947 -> 0.3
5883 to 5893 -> 2.6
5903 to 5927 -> -0.5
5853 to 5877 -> -0.3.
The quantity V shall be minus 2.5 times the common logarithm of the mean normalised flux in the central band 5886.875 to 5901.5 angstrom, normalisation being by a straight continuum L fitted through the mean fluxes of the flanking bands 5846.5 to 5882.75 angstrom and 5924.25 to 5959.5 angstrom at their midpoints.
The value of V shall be 0.40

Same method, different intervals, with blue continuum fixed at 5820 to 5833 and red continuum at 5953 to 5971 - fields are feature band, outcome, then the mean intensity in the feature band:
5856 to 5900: 0.13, 10.9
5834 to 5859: -0.03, 12.7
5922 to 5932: 0.03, 12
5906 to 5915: -0.05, 12.9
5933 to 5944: -0.01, 12.6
